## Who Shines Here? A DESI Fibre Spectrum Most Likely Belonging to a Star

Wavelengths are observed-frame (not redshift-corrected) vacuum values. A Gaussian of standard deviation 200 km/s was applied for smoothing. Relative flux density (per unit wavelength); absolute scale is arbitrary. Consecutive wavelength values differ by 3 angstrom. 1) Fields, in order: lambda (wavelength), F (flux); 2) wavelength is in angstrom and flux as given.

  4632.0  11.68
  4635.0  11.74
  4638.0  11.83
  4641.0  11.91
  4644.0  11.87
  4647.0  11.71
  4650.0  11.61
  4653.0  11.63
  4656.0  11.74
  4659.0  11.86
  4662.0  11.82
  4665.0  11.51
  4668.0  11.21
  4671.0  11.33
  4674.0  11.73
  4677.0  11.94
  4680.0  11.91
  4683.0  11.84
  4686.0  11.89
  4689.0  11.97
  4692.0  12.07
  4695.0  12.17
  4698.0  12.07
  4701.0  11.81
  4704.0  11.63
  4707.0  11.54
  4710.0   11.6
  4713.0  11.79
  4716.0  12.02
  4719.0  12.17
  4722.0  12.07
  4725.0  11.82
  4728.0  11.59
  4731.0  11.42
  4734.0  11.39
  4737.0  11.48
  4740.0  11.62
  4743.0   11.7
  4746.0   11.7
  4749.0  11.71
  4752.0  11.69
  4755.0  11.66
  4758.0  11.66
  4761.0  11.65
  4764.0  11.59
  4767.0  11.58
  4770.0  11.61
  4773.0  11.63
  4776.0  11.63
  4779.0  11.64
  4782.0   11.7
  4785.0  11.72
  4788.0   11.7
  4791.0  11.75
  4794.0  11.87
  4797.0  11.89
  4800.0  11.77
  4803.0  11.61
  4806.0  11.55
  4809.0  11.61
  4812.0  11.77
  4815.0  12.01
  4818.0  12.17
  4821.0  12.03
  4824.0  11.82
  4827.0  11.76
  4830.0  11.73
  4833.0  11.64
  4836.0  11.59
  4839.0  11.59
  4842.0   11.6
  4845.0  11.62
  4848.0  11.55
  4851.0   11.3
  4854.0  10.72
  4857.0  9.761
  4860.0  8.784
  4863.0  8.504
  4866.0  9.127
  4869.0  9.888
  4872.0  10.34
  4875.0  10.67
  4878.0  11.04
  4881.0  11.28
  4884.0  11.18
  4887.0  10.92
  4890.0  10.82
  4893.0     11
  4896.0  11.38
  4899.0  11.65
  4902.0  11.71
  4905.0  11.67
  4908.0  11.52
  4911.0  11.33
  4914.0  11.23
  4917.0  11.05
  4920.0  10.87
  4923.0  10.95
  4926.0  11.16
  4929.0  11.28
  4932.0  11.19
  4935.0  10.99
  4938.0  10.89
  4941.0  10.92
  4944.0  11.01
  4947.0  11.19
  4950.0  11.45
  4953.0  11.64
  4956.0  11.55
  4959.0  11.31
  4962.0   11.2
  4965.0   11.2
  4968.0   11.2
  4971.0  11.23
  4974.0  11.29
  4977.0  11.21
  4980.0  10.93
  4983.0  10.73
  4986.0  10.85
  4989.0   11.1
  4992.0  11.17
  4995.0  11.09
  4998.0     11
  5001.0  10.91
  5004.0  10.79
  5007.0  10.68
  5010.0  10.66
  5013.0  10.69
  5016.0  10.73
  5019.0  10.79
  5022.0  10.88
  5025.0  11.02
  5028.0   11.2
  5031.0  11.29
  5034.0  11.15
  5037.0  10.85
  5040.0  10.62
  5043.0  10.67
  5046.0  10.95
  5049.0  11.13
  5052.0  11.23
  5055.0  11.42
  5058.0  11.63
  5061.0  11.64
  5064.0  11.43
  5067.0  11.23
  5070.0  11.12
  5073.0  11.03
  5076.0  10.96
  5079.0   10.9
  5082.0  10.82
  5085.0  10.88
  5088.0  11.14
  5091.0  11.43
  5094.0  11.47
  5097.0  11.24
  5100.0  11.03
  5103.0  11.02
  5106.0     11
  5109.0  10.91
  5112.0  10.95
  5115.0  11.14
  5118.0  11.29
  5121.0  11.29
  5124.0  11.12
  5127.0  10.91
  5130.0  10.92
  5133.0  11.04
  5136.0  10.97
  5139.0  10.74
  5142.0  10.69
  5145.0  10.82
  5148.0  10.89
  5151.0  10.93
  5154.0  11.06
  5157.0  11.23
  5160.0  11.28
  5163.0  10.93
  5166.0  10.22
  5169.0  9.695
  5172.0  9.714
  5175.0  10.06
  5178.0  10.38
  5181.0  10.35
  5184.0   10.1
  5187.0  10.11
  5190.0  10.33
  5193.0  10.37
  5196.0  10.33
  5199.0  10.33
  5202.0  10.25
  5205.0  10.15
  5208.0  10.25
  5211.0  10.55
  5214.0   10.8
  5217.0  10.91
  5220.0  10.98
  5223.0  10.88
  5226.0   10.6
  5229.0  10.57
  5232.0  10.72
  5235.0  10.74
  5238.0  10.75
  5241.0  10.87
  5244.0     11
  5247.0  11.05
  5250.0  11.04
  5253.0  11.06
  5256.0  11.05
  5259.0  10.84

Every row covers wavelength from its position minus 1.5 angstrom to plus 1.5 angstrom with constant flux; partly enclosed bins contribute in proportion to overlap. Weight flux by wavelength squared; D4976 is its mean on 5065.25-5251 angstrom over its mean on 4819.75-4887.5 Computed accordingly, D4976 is 1.1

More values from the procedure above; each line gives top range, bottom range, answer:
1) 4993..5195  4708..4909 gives 1.07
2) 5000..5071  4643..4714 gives 1.09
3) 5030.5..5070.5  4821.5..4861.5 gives 1.08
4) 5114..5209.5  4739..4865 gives 1.07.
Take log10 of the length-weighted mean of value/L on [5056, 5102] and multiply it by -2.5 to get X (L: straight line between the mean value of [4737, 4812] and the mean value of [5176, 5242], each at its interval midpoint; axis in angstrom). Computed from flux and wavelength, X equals -0.033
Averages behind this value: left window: 11.7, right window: 10.5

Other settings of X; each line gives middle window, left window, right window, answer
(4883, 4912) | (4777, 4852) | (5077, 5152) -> 0.02 mag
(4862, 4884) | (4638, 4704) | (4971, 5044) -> 0.11 mag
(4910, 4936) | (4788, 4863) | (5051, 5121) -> 0.02 mag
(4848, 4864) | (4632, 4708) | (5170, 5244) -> 0.13 mag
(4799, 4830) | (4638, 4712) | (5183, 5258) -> -0.03 mag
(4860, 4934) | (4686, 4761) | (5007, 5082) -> 0.05 mag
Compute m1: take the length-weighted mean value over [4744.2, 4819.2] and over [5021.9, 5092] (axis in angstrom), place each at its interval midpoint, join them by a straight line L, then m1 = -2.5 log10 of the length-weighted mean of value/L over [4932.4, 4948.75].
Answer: 0.03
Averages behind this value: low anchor 11.7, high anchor 11.1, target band 11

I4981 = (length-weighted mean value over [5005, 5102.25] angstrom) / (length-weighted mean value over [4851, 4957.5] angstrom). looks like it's 1.02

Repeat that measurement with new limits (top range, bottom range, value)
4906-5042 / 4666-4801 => 0.94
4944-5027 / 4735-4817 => 0.95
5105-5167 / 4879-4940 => 0.98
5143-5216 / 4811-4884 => 0.95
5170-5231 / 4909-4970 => 0.93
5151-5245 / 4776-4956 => 0.94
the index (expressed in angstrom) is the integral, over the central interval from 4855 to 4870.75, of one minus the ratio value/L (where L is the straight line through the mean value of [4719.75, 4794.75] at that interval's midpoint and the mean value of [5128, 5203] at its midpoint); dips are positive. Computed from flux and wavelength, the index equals 2.9 angstrom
